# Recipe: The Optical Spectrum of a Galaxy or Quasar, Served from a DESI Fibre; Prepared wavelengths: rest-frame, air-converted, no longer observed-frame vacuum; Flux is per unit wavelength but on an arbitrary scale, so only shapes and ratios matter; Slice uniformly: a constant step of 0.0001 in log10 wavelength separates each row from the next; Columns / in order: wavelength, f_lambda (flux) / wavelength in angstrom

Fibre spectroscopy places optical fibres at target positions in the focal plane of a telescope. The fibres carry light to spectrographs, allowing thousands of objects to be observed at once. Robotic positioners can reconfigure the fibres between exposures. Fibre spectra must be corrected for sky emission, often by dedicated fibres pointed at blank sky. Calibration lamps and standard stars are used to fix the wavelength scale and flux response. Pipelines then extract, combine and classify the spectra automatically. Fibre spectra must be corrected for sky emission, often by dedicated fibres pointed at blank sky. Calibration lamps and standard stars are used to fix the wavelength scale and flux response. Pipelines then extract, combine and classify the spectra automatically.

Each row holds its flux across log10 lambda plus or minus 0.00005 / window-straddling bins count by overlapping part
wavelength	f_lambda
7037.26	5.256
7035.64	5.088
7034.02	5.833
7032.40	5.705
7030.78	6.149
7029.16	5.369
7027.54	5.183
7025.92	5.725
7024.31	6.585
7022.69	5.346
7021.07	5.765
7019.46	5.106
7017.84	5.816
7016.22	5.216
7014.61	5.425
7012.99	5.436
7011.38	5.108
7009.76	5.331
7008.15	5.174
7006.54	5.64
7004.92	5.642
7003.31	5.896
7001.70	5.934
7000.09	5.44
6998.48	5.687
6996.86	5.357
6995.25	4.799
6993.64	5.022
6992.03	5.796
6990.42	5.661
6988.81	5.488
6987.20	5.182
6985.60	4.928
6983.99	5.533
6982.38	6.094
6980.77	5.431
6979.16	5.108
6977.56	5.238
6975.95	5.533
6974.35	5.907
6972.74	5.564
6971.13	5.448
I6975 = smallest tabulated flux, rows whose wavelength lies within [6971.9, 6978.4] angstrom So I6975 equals 5.238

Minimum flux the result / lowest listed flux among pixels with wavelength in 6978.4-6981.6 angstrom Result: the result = 5.108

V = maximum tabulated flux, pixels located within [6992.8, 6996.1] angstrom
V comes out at 5.022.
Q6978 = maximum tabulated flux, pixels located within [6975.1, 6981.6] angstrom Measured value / 5.533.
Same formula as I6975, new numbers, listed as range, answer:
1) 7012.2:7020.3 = 5.106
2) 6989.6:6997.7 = 4.799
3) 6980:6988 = 4.928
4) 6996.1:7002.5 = 5.357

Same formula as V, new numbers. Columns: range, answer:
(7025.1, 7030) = 5.725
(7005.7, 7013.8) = 5.64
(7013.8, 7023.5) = 5.816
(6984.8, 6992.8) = 5.796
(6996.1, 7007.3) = 5.934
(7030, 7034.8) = 6.149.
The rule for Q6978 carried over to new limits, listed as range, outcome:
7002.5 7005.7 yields 5.896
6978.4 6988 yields 6.094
